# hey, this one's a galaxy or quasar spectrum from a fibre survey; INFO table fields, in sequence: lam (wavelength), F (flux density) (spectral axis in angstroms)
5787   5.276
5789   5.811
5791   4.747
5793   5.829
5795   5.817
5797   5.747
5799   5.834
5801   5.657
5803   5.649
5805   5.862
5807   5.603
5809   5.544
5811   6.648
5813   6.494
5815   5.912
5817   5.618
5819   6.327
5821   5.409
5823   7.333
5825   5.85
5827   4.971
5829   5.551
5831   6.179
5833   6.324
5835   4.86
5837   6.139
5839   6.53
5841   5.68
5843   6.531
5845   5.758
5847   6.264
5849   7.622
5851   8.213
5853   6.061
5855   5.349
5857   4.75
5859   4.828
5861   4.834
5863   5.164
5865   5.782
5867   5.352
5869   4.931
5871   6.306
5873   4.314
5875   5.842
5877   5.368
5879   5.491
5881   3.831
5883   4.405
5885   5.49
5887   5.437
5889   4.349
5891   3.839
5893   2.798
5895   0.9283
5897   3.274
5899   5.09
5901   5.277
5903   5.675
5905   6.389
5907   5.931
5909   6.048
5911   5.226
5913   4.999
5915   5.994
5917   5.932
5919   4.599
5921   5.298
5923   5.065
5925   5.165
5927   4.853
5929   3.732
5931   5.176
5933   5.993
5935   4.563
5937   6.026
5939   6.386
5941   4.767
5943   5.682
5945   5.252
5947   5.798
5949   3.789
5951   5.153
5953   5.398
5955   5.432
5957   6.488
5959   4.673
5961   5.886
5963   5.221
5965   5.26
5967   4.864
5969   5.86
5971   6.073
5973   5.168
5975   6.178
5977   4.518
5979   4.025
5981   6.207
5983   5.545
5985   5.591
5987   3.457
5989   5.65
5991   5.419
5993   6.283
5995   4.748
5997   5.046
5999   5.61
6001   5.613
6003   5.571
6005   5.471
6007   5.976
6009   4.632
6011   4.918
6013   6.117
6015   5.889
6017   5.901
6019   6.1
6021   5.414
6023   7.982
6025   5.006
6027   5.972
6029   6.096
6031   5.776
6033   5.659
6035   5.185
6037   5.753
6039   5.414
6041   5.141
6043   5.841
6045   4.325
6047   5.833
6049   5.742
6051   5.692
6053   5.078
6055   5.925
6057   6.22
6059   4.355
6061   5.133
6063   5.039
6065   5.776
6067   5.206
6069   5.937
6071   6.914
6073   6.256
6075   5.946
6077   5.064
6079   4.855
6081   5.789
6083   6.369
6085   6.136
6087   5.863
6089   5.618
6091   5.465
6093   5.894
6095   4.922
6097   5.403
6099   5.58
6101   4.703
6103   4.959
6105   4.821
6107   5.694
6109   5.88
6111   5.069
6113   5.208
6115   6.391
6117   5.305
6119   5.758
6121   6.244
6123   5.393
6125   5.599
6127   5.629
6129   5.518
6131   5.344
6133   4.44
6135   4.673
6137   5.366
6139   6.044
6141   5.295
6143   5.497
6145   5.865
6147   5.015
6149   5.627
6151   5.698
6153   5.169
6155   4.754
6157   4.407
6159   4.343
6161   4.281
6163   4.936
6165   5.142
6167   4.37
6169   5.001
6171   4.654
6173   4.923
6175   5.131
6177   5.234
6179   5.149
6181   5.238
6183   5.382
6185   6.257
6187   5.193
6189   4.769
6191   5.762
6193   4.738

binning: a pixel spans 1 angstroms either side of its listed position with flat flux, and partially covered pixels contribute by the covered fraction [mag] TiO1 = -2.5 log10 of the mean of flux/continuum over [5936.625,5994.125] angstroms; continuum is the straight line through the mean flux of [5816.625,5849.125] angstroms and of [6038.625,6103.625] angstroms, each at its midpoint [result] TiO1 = 0.07 mag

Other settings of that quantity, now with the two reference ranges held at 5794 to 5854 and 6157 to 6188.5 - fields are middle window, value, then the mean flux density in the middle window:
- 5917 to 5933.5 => 0.15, 5.01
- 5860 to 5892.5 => 0.18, 5.01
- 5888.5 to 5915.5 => 0.24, 4.68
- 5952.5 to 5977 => 0.03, 5.5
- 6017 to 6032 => -0.11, 6.04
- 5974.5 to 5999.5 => 0.07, 5.23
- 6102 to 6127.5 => -0.07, 5.53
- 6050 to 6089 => -0.07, 5.66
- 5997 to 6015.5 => 0.00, 5.5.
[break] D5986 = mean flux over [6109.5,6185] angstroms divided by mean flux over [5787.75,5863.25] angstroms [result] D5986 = 0.89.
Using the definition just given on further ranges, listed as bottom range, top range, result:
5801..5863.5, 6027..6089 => 0.95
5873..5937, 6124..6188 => 1.05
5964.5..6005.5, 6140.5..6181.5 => 0.94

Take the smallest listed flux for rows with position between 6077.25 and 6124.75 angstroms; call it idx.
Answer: 4.703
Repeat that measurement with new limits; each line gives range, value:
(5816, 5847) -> 4.86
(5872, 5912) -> 0.9283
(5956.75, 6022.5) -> 3.457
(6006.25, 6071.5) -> 4.325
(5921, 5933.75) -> 3.732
